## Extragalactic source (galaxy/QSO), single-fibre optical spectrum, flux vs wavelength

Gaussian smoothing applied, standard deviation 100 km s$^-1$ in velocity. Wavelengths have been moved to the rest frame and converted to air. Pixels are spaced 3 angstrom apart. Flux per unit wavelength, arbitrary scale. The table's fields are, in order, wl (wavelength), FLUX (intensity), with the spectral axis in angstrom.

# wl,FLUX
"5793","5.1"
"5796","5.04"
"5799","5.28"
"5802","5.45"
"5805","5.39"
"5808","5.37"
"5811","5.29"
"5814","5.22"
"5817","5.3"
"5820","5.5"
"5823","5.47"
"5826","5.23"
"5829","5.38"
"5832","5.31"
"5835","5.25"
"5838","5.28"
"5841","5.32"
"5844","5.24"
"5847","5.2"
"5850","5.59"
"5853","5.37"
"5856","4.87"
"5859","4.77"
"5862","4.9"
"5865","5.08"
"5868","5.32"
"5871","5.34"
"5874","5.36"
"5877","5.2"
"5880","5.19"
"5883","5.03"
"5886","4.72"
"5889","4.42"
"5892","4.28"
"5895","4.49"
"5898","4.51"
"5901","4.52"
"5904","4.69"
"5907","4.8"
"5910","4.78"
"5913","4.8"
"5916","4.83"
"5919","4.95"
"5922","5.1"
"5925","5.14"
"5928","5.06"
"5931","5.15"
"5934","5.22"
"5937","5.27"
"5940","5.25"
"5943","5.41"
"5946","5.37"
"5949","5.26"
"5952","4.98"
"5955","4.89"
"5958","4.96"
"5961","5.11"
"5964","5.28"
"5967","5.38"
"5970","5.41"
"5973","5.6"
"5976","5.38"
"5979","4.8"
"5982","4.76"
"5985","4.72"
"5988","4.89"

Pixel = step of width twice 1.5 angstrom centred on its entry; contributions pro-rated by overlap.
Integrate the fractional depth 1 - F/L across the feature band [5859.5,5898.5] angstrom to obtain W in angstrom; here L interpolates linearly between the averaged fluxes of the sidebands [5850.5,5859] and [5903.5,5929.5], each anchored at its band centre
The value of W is 0.9 angstrom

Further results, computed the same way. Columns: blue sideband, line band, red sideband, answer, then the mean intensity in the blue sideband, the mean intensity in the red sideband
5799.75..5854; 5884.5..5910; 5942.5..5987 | 3.3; 5.34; 5.15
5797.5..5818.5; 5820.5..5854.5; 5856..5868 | -1.4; 5.33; 4.96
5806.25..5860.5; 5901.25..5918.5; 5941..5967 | 1.5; 5.28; 5.17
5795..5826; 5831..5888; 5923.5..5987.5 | 1.1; 5.33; 5.16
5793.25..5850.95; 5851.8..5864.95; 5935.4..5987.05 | 0.7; 5.31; 5.16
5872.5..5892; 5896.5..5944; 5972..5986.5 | 0.1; 4.93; 5.03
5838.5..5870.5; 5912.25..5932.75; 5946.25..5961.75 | 0.3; 5.17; 5.06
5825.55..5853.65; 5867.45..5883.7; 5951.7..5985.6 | 0.1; 5.32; 5.12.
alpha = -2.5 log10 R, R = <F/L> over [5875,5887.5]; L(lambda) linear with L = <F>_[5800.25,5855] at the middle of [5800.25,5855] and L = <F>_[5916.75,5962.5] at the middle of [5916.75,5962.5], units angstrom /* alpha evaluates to 0.04 mag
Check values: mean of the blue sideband 5.34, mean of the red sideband 5.14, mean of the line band 5.05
